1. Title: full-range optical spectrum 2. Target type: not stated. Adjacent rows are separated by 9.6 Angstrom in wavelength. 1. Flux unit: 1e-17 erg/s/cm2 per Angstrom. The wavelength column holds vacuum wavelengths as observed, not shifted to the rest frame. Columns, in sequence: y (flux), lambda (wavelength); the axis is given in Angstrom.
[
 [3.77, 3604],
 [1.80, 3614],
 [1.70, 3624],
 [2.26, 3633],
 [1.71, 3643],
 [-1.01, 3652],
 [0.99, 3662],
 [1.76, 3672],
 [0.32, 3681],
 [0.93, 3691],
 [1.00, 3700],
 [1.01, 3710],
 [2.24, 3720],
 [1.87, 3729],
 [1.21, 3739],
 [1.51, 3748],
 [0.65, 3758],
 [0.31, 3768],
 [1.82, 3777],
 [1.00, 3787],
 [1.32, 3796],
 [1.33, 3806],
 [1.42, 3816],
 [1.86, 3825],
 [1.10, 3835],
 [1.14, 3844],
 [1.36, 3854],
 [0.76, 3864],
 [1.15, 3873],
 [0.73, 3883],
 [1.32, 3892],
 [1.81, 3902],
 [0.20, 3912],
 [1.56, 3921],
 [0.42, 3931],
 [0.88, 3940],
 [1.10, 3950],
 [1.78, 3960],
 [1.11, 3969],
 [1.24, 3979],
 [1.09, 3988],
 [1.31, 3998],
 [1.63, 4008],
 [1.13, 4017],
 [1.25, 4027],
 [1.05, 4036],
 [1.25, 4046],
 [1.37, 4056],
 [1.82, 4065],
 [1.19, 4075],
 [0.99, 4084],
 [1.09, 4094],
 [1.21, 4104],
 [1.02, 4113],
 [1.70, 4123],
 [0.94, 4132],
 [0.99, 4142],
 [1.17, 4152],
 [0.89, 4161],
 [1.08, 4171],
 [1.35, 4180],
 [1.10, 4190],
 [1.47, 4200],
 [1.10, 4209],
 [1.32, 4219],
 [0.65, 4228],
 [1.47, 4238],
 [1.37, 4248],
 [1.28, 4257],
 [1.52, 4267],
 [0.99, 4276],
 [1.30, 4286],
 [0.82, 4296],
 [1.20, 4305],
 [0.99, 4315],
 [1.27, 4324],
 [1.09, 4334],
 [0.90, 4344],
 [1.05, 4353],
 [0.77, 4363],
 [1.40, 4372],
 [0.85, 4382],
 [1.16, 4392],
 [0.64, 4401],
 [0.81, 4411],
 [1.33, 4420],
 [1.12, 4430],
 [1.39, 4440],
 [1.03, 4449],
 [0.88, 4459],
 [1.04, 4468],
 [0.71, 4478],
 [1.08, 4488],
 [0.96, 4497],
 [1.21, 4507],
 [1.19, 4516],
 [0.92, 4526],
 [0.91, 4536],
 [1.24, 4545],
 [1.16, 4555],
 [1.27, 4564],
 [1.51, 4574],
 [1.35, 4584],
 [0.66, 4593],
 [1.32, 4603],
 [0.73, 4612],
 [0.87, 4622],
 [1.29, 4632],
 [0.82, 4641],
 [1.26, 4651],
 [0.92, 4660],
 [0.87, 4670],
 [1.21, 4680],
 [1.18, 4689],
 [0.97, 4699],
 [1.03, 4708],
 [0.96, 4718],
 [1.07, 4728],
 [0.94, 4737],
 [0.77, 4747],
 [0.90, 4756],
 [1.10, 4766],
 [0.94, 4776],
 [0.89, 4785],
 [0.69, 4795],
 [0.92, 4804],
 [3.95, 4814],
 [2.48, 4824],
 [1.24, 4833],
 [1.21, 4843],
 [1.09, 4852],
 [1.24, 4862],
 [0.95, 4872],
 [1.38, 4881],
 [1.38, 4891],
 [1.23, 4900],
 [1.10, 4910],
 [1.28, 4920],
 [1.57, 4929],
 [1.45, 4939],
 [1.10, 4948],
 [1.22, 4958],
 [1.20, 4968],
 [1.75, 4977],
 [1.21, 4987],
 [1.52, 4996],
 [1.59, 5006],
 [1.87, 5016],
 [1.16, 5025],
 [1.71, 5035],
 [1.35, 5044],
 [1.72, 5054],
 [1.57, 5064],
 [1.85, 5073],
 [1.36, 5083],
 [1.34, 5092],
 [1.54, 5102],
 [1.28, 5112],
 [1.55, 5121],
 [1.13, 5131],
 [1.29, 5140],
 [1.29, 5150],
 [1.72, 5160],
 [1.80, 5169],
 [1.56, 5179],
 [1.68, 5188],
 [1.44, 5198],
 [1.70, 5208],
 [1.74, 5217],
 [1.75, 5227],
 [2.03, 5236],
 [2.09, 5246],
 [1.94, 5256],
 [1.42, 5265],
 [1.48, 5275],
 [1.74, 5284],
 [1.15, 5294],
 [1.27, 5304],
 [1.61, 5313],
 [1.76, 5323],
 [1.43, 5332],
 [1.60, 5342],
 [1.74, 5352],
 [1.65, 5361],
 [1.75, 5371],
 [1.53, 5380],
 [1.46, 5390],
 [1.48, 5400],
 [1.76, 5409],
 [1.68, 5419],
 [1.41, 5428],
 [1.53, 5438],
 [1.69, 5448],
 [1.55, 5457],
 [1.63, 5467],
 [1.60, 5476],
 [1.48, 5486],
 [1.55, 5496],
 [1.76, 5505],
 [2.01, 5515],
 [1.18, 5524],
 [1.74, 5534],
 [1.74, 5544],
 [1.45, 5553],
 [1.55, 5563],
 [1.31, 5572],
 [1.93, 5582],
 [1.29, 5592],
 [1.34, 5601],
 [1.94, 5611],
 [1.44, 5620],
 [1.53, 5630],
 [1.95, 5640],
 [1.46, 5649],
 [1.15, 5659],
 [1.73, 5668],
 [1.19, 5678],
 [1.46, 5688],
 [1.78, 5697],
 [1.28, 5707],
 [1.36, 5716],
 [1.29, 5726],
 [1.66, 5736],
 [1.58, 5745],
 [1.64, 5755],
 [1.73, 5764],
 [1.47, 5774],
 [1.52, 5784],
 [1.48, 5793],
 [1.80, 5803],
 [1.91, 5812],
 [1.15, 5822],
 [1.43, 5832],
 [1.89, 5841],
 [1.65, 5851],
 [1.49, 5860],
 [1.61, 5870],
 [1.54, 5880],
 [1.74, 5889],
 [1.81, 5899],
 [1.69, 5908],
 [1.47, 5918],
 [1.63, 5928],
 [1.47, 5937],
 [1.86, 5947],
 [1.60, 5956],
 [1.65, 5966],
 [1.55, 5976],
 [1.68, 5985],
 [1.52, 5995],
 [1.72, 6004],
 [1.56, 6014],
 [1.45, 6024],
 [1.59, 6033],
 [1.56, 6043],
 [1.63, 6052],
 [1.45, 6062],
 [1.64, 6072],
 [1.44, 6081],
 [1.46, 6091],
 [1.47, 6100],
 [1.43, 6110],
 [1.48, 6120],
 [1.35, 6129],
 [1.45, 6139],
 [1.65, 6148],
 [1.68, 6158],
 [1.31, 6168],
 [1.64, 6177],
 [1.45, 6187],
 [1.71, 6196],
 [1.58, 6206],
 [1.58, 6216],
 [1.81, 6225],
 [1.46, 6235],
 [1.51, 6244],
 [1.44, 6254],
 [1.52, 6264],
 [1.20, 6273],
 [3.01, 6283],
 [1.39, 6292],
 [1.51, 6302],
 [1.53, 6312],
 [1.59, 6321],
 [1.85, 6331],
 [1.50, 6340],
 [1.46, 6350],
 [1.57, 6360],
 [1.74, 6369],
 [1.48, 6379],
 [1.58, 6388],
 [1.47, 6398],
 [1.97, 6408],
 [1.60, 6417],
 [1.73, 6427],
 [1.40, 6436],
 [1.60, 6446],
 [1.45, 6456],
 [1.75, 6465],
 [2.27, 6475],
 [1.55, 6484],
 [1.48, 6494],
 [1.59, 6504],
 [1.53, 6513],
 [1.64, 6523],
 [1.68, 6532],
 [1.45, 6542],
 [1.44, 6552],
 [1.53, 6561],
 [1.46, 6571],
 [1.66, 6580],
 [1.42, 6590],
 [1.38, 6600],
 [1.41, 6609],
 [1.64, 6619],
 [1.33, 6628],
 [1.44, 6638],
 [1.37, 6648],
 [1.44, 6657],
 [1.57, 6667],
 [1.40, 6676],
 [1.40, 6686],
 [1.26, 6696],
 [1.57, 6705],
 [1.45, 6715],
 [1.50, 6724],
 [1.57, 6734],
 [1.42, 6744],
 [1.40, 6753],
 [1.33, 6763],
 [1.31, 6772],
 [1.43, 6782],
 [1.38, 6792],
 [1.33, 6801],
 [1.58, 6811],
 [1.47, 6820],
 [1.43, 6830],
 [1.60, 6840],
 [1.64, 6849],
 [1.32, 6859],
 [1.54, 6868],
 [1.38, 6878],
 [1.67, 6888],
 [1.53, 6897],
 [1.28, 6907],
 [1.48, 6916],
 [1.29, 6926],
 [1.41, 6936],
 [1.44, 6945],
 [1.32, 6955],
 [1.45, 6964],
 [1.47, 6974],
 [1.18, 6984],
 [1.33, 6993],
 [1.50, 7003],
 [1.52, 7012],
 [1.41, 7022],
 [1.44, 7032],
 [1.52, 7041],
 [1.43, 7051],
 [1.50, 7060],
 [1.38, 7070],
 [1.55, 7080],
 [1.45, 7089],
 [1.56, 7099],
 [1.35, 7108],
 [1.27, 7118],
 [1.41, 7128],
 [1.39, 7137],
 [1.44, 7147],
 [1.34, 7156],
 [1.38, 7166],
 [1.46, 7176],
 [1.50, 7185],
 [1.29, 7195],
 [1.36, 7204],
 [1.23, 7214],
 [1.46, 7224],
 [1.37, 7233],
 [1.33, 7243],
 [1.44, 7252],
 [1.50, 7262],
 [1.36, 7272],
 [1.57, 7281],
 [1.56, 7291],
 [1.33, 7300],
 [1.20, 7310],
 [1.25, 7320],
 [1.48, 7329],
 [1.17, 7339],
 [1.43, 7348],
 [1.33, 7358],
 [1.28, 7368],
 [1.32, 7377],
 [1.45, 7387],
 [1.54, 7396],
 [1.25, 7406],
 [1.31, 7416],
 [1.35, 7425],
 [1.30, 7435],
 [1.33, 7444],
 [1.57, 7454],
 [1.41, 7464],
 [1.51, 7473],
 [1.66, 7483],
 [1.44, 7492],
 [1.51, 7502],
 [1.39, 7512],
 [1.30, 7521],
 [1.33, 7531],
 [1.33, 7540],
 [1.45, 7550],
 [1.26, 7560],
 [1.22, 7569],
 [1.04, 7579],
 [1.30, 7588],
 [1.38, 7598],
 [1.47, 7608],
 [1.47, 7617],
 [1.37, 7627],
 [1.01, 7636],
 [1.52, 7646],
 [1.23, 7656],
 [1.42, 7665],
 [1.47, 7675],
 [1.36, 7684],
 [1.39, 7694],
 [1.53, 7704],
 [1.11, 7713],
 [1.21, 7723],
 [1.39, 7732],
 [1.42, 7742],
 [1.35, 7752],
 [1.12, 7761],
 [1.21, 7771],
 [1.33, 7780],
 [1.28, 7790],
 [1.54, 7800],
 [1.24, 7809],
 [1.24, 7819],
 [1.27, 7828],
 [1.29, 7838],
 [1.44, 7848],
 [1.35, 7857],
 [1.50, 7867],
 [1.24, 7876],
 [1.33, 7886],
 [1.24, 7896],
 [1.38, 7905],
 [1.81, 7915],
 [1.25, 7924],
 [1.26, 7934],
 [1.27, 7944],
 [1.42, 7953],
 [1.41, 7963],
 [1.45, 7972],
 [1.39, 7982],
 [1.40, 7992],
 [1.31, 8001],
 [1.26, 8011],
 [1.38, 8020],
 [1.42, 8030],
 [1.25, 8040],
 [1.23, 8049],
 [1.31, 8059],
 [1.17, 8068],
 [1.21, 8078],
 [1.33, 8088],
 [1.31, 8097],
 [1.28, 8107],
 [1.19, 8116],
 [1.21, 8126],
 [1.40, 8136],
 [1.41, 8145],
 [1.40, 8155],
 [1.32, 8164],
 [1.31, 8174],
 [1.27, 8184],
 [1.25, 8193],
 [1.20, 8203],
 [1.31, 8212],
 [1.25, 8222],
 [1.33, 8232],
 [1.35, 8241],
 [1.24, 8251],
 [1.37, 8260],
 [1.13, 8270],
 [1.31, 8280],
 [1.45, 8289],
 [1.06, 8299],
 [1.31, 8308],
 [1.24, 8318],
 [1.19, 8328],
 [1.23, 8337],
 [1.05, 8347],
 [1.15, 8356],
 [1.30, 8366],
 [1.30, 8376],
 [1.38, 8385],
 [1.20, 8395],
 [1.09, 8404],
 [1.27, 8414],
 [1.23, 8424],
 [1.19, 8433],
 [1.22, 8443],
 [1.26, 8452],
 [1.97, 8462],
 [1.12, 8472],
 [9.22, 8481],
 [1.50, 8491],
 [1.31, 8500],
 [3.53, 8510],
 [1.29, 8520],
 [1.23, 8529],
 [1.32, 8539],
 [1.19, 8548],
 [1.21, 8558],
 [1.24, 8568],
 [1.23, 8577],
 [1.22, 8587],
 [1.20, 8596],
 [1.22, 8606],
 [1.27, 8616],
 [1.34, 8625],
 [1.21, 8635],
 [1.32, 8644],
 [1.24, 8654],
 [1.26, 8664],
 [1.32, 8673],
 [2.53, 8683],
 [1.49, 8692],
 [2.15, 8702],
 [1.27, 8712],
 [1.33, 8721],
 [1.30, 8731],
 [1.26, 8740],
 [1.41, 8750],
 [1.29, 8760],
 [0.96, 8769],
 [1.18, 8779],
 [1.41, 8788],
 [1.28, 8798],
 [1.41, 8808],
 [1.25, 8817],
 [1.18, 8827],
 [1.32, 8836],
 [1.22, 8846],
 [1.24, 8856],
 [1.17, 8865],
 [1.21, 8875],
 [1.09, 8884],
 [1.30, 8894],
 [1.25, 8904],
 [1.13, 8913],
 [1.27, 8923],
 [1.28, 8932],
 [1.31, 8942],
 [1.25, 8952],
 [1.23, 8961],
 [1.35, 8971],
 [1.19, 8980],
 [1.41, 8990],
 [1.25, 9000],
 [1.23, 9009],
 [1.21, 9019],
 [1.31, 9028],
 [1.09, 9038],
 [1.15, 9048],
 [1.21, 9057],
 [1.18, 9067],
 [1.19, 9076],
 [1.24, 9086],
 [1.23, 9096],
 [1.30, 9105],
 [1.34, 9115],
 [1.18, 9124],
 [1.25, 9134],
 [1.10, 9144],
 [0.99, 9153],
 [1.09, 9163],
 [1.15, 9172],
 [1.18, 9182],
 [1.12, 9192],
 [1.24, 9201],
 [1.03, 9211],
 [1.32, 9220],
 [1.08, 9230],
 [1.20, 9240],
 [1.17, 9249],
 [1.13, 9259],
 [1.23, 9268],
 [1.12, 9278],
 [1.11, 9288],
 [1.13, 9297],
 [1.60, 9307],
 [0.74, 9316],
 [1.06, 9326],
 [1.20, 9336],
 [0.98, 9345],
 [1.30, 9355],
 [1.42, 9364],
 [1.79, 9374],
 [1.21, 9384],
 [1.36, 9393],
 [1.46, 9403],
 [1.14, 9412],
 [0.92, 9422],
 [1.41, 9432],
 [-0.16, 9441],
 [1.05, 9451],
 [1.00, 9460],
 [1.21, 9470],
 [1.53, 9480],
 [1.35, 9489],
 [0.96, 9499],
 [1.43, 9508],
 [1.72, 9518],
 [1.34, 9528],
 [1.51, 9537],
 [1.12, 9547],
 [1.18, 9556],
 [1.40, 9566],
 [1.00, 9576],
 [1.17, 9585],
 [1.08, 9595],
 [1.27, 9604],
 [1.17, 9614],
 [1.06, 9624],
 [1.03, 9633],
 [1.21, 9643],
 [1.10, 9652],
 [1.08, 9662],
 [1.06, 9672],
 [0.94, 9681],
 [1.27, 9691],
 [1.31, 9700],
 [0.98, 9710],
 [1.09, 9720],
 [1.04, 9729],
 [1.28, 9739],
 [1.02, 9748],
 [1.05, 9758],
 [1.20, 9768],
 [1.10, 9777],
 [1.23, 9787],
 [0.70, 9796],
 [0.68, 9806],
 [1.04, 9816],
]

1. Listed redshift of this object 0.29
